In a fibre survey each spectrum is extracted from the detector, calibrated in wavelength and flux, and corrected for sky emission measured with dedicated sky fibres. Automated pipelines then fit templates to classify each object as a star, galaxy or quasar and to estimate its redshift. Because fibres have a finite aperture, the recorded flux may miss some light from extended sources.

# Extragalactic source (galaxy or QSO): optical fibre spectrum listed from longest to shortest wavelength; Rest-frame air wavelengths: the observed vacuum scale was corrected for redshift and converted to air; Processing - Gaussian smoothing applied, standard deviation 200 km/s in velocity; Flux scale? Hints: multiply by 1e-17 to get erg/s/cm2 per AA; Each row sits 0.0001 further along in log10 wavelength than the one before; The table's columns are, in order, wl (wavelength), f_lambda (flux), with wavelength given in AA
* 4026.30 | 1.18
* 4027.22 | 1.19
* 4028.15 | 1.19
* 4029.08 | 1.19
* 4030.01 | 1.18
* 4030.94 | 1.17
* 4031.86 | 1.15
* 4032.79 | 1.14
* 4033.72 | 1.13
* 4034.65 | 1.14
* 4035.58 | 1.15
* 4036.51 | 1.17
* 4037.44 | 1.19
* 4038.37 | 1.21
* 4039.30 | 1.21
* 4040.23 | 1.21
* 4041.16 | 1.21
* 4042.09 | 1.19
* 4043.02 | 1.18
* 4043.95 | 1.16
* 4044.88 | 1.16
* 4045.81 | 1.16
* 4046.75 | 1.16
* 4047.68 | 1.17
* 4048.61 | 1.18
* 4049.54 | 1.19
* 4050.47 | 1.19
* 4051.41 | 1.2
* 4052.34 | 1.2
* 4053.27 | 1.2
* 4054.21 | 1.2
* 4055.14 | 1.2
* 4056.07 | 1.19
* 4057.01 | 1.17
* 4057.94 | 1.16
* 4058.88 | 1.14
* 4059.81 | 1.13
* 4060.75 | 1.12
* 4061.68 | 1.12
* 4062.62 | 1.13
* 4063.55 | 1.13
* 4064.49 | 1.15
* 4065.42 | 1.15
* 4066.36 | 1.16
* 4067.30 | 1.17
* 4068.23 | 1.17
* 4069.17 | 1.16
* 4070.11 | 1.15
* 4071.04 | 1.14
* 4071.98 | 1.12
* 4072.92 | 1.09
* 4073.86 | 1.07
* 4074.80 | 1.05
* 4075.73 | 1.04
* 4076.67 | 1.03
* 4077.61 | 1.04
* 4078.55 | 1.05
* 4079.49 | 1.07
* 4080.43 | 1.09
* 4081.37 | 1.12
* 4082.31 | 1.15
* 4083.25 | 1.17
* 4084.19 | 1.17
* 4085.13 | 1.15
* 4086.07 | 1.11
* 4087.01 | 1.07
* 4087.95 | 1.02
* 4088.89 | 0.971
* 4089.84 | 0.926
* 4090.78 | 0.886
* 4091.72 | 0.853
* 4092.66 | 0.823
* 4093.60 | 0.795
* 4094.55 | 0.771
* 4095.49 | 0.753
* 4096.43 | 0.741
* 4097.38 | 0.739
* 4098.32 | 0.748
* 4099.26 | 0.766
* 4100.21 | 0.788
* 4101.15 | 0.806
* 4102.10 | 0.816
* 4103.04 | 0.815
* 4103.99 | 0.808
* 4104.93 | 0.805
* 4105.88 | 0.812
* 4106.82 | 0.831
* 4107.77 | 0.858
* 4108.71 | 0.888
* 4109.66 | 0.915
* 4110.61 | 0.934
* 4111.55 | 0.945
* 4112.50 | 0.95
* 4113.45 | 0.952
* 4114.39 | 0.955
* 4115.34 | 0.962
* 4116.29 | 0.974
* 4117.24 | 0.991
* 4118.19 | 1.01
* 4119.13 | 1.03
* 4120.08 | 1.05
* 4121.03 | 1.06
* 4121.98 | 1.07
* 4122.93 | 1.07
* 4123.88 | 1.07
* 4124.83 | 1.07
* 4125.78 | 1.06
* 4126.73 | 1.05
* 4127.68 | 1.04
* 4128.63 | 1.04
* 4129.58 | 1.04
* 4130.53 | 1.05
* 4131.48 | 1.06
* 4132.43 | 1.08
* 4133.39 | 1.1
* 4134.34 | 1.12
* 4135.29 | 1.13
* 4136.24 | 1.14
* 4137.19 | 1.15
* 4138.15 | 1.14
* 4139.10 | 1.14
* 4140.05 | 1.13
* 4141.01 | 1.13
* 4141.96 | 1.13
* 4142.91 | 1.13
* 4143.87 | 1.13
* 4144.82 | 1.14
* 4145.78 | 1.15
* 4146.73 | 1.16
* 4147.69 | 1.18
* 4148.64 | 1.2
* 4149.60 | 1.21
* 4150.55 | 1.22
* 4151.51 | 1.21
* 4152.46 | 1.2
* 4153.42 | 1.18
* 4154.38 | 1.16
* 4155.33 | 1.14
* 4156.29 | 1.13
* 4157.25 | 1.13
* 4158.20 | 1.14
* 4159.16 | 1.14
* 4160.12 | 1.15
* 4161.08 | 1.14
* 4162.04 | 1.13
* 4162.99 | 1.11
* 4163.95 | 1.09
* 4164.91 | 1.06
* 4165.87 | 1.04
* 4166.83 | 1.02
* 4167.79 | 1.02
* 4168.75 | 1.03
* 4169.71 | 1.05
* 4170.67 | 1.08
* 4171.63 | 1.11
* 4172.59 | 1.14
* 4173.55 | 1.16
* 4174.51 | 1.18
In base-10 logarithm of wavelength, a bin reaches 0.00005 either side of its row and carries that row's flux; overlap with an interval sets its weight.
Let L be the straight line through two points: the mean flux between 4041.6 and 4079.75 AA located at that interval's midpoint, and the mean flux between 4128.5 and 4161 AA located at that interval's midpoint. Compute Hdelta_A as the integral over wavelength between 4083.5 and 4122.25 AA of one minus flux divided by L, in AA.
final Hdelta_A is 7.8 AA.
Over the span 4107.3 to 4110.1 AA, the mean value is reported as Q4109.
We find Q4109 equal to 0.887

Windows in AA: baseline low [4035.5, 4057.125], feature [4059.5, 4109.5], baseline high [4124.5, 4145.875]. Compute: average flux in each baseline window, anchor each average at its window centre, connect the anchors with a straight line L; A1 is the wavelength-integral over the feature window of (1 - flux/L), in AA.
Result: 7.1 AA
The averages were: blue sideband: 1.19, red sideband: 1.1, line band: 0.989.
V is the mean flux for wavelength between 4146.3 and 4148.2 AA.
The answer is 1.17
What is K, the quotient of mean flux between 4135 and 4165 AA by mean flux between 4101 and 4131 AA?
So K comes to 1.19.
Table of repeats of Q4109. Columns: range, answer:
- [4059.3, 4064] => 1.13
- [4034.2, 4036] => 1.14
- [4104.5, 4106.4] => 0.81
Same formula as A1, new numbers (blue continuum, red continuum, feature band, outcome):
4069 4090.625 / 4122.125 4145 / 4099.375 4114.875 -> 3.2 AA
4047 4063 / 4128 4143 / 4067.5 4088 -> 0.9 AA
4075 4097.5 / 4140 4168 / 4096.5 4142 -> 3.5 AA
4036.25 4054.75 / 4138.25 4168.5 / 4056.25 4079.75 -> 1.2 AA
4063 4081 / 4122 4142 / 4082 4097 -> 2.0 AA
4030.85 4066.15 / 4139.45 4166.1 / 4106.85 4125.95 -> 2.8 AA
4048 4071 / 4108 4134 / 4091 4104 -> 3.4 AA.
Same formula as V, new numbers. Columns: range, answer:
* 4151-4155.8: 1.18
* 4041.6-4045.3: 1.17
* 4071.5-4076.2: 1.07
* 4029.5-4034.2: 1.15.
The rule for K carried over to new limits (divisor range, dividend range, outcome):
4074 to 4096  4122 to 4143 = 1.09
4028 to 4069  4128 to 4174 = 0.96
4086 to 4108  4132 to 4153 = 1.37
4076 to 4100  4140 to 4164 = 1.20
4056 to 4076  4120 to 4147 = 0.97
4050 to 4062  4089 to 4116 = 0.72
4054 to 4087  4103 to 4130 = 0.86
